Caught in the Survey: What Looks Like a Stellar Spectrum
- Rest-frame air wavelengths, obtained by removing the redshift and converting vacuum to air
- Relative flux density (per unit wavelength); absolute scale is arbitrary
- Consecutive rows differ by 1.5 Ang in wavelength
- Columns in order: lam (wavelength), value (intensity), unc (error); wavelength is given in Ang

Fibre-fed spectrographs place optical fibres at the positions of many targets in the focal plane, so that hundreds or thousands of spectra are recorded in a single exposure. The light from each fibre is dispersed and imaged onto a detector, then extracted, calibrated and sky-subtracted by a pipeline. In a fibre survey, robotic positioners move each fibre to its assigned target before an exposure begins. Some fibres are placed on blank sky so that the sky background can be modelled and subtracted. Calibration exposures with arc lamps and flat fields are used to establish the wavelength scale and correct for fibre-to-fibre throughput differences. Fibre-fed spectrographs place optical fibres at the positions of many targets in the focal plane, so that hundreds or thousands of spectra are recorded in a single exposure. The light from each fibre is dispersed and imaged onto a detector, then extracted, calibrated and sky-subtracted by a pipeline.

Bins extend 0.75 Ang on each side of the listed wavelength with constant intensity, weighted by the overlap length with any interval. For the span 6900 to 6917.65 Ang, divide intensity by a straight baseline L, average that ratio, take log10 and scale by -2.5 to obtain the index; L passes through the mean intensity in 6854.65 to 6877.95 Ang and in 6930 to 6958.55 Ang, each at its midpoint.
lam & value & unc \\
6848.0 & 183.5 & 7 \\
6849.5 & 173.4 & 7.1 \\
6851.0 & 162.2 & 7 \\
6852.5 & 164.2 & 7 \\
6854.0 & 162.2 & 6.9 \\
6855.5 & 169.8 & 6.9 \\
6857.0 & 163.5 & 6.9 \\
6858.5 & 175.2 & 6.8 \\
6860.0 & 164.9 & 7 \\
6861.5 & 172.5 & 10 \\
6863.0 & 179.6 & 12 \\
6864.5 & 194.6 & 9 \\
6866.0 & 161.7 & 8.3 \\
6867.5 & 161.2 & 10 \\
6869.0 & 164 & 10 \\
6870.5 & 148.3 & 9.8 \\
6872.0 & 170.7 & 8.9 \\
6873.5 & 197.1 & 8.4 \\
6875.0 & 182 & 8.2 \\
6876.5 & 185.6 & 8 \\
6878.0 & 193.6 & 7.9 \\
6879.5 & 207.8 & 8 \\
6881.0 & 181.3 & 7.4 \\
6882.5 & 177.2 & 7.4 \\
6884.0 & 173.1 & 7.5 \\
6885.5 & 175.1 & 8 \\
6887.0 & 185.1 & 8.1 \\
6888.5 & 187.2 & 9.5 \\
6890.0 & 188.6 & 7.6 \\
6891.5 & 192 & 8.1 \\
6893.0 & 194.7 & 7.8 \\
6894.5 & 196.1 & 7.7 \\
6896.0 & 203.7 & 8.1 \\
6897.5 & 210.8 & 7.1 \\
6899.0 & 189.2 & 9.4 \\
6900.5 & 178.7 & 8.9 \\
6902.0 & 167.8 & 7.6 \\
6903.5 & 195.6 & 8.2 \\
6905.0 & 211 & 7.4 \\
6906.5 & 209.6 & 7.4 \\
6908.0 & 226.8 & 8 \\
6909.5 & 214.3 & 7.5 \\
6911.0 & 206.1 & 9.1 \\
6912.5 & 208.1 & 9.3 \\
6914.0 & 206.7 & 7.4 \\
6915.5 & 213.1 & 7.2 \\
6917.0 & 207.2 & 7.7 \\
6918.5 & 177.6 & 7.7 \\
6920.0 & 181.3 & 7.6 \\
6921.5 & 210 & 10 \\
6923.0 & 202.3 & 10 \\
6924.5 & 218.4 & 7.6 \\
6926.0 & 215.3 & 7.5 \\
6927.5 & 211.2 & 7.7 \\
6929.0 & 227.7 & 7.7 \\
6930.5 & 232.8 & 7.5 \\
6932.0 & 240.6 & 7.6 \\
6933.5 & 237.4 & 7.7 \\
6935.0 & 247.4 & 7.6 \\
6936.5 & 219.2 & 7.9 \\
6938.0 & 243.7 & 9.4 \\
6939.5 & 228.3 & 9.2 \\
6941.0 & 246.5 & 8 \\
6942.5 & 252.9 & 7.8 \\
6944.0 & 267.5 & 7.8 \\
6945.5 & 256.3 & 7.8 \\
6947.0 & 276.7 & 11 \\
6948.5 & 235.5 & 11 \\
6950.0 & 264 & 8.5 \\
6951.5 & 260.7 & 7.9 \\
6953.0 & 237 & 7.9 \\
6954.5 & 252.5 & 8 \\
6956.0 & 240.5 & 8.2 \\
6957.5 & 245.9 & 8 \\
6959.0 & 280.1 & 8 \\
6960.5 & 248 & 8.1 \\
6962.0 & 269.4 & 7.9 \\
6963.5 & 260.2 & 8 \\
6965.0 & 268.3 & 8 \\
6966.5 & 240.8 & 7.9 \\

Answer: 0.05 mag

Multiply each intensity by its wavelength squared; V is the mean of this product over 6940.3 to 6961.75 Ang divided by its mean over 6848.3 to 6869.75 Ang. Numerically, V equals 1.5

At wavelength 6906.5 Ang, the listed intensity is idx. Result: 209.6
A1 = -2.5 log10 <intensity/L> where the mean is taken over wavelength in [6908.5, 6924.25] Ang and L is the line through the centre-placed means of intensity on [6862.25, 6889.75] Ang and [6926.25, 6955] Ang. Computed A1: 0.08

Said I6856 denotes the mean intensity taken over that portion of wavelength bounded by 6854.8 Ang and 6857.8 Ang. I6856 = 167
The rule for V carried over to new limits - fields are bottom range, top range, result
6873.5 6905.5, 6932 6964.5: 1.35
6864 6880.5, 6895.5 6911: 1.14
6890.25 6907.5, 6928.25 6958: 1.27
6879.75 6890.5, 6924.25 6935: 1.27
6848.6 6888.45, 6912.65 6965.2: 1.38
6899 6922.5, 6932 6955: 1.25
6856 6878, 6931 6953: 1.46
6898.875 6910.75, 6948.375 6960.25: 1.28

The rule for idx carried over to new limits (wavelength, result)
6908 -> 226.8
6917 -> 207.2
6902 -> 167.8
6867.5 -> 161.2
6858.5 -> 175.2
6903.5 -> 195.6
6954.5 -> 252.5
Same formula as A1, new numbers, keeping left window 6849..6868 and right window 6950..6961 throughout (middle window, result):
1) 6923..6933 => 0.03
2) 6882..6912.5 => 0.05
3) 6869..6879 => 0.02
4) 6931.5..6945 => -0.02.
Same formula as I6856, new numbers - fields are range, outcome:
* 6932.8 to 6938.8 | 237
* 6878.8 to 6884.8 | 185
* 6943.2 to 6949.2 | 259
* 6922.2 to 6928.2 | 212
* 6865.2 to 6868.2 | 162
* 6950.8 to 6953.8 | 249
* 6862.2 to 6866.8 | 178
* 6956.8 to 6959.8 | 263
